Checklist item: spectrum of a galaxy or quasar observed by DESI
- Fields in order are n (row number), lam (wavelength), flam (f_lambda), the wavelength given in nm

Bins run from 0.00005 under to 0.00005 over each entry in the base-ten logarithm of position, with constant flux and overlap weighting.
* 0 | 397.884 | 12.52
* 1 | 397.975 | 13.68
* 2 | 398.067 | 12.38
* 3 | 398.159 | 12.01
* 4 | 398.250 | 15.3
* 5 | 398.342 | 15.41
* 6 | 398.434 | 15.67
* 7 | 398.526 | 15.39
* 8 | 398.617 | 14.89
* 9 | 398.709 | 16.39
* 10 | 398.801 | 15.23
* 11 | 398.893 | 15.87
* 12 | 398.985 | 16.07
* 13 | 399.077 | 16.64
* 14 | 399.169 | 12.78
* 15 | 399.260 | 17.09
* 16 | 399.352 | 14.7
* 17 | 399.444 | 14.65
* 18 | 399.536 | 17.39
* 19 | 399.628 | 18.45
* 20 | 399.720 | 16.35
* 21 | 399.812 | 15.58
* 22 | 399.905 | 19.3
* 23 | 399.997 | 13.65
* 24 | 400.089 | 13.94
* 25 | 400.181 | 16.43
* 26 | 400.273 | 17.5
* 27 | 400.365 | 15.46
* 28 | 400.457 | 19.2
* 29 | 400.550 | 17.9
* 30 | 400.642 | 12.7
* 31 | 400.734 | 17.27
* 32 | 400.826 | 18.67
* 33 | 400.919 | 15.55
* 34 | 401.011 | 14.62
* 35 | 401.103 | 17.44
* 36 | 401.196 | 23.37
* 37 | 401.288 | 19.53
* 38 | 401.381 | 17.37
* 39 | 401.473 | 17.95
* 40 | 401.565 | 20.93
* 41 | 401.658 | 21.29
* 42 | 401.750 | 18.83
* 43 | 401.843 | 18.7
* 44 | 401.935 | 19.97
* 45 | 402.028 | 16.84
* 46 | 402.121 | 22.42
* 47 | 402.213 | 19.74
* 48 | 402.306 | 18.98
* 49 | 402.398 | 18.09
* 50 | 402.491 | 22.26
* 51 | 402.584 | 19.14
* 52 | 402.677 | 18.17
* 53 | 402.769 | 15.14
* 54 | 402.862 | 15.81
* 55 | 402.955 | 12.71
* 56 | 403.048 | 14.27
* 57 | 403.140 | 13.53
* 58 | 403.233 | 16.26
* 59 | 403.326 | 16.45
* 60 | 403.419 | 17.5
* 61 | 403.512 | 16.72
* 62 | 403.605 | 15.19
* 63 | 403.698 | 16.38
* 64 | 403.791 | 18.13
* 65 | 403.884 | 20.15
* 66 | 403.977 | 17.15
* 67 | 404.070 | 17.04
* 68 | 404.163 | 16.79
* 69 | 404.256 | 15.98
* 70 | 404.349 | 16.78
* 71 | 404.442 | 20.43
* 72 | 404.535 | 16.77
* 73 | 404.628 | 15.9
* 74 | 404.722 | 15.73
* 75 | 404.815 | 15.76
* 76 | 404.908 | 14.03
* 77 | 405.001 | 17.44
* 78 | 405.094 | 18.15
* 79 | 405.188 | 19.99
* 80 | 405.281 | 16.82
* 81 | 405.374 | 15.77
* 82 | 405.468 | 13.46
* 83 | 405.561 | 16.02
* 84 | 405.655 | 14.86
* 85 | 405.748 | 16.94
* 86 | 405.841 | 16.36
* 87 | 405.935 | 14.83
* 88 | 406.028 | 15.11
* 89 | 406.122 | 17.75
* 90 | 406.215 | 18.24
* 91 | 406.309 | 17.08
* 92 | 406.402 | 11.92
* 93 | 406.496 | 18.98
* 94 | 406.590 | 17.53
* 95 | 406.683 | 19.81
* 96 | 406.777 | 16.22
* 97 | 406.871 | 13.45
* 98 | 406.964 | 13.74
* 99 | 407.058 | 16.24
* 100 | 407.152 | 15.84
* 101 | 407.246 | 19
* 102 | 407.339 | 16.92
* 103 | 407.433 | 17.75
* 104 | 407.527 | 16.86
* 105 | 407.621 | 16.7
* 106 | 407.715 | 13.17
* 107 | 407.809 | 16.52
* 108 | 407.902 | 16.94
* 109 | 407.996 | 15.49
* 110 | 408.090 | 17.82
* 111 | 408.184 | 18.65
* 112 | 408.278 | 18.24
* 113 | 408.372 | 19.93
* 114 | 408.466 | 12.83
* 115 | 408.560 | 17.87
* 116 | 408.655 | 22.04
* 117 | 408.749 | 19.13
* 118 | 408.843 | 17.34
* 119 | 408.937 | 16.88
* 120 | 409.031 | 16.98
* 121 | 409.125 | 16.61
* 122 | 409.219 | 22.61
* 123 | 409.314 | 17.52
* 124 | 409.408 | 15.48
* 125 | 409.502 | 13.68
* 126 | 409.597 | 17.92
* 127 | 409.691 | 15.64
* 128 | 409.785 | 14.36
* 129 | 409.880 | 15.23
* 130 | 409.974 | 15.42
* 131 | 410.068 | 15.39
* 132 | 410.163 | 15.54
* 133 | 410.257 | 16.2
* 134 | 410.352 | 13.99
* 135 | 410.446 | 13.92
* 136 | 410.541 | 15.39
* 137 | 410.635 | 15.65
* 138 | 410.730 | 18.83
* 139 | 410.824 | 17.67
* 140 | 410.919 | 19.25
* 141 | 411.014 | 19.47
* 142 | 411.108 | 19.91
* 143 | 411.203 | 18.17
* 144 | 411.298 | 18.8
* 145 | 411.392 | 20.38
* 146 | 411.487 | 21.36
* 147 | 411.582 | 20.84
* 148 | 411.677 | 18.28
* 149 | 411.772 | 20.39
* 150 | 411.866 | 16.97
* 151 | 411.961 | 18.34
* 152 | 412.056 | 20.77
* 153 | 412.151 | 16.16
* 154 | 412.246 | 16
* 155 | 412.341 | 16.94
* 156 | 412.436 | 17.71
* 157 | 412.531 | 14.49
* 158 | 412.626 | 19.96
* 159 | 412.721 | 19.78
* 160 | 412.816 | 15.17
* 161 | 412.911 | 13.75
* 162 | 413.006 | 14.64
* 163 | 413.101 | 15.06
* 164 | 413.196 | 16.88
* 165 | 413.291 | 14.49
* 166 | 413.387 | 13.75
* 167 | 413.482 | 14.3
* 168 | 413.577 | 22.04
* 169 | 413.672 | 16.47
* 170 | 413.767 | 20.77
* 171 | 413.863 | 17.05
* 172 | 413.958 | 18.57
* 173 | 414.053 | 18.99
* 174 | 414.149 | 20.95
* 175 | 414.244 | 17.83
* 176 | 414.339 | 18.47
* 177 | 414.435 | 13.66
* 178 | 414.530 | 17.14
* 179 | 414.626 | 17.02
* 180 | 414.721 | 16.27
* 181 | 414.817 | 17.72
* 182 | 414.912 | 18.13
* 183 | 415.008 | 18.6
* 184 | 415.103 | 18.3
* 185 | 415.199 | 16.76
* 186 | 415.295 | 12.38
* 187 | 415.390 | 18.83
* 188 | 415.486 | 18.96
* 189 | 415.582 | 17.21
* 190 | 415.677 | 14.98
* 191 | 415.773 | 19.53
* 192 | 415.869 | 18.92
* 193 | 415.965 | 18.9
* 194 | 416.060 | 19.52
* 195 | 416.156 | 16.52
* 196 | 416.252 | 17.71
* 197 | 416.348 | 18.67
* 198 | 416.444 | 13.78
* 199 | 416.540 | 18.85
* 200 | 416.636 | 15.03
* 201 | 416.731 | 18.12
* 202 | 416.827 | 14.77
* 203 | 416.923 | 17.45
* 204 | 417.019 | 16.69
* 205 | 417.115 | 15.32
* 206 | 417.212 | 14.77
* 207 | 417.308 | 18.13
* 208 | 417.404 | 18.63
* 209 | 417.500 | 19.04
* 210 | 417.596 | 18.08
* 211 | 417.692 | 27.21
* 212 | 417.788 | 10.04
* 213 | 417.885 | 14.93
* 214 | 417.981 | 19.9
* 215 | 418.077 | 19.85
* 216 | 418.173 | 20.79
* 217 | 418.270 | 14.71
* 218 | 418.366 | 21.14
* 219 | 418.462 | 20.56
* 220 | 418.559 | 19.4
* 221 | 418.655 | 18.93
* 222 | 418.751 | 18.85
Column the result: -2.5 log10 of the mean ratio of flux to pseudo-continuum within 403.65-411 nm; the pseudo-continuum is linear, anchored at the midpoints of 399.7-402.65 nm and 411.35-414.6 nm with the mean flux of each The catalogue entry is 0.07 mag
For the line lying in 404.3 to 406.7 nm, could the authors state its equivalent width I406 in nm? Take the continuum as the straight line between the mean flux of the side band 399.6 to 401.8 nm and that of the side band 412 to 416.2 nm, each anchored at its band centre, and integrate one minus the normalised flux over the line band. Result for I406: 0.11 nm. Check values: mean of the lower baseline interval 17.5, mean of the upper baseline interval 17.3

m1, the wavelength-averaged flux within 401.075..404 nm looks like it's 18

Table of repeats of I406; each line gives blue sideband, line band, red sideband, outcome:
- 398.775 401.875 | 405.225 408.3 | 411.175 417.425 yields 0.15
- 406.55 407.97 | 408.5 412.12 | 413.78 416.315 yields -0.15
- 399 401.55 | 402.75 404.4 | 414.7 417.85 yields 0.06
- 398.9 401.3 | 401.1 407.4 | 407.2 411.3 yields -0.16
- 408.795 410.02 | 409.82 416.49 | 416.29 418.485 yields -0.11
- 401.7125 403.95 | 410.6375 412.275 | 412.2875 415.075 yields -0.16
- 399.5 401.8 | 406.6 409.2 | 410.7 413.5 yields 0.08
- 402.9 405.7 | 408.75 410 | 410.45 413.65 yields 0.03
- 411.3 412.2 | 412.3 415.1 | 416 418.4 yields 0.22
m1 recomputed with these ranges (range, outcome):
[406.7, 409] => 16.9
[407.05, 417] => 17.3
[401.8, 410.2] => 16.9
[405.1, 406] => 16.2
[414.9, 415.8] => 17.3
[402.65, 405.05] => 16.4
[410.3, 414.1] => 17.5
